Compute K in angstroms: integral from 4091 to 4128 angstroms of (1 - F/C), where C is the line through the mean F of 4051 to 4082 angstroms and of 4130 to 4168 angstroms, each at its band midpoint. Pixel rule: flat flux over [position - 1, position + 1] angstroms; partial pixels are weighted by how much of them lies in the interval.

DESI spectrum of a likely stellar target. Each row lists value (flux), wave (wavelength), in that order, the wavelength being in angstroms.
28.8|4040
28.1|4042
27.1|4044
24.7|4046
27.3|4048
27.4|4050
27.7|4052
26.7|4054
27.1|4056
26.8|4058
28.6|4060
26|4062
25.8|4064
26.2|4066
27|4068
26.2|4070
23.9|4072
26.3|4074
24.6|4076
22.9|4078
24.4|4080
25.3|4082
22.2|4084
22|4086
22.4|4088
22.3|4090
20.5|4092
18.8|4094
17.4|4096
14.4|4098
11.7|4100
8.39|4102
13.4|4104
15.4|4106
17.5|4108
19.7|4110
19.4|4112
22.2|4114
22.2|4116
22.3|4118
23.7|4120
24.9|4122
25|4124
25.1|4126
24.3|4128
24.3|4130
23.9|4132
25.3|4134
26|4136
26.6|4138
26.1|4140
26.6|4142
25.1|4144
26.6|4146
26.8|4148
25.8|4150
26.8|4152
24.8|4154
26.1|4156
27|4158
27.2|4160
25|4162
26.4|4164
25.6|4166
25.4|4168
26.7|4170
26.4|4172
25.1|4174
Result 9.7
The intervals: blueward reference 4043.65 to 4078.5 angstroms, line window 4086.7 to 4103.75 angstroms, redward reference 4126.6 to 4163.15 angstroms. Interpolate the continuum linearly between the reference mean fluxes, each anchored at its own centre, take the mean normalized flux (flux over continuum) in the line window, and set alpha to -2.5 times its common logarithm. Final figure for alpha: 0.47 mag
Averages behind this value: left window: 26.3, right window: 25.8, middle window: 16.9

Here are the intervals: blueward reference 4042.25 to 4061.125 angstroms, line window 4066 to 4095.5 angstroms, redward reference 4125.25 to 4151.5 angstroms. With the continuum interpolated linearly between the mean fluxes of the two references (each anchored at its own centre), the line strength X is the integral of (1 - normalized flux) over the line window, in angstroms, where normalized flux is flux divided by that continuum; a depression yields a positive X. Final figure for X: 3.46 angstroms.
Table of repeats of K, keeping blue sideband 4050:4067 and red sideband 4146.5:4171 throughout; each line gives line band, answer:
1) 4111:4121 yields 1.7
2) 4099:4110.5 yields 5.4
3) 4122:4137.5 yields 0.9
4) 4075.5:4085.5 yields 1.1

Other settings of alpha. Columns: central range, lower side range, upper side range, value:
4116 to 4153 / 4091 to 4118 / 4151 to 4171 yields -0.154 mag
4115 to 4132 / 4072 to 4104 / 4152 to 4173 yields -0.046 mag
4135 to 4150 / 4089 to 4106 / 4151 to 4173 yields -0.143 mag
